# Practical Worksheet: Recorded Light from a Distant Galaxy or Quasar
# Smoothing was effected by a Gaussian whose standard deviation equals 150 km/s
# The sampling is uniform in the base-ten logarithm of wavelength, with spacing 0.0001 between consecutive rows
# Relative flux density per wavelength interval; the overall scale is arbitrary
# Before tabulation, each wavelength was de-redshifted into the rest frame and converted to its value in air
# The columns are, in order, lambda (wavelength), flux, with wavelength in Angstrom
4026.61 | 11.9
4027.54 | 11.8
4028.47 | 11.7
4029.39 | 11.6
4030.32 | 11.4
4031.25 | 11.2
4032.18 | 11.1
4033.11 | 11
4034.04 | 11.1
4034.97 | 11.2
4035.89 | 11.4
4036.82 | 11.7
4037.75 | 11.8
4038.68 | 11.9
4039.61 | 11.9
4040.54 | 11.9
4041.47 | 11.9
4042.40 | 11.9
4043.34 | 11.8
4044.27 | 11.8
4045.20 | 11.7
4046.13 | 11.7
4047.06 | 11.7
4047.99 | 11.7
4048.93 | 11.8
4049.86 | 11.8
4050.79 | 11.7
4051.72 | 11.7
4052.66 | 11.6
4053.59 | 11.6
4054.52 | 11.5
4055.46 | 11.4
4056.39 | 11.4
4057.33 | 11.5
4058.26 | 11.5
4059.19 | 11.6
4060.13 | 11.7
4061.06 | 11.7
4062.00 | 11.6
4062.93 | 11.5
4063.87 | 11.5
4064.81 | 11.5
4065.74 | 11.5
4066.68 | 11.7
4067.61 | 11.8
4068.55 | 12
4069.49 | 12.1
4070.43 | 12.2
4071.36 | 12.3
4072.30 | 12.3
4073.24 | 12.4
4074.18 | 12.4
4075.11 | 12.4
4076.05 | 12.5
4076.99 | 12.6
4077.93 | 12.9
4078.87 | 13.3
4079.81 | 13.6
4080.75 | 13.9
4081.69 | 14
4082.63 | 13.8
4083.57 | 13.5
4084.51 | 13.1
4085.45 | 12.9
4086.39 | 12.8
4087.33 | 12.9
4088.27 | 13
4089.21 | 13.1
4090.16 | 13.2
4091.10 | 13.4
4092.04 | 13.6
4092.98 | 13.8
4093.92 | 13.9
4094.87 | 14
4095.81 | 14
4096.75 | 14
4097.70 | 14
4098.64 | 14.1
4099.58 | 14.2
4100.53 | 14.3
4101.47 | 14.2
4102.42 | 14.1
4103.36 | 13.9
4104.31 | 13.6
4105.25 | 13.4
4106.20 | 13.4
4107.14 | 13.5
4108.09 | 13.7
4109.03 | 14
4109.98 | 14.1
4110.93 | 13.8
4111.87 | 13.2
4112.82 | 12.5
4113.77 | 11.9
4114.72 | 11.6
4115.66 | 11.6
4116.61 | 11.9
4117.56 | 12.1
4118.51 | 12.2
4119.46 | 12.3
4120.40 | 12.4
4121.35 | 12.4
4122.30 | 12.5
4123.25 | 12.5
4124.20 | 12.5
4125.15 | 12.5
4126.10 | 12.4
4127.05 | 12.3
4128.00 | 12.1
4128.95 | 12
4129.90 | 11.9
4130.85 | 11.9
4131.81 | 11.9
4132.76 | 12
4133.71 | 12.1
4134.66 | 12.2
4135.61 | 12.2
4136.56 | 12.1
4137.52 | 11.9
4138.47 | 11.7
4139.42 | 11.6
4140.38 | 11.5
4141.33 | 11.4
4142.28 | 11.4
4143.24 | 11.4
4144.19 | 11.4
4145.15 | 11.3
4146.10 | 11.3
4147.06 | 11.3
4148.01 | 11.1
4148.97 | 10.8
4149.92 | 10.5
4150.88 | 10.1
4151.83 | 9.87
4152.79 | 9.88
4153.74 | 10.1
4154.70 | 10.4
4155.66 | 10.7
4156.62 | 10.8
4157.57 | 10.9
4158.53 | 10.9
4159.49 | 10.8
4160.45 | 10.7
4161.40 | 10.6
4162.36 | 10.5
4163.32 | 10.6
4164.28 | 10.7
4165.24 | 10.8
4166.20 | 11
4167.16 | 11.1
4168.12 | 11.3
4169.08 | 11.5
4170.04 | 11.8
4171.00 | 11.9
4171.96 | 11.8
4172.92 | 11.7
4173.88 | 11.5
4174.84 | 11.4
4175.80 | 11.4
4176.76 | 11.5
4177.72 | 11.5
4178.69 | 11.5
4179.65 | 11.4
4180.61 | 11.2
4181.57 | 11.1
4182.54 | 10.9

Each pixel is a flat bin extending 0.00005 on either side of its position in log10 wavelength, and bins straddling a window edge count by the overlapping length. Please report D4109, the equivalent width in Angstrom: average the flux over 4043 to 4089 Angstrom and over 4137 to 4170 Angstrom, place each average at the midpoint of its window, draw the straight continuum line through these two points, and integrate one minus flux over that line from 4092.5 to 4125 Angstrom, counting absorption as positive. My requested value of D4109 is -4.6 Angstrom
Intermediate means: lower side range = 12.2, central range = 13.2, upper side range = 10.9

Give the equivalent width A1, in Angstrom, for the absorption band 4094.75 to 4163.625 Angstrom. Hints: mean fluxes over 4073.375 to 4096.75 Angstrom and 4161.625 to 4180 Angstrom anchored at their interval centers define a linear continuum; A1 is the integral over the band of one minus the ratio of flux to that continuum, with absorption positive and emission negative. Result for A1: 1.0 Angstrom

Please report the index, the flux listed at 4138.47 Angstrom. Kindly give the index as 11.7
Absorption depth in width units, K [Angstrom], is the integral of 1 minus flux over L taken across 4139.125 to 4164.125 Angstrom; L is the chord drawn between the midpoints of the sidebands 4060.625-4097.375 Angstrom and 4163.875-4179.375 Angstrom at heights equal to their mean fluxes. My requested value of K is 1.9 Angstrom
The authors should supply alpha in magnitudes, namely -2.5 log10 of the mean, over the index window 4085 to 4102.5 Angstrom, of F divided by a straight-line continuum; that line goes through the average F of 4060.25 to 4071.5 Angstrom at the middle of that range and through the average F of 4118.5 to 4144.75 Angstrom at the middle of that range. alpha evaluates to -0.151 mag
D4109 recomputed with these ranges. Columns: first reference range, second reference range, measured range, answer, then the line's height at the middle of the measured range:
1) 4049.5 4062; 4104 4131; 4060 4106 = -3.6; 12.1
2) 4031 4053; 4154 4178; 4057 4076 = -0.6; 11.5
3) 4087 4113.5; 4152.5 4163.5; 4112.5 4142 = 0.4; 12.2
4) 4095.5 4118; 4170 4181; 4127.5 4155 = 2.4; 12.5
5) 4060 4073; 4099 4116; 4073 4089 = -0.9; 12.4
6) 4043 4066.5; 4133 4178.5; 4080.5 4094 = -2.2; 11.5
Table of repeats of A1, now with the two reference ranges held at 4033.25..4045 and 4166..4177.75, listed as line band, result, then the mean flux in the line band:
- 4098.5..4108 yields -1.9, 13.9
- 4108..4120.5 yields -1.1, 12.6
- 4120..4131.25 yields -0.7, 12.3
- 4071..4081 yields -1.0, 12.8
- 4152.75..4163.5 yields 0.9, 10.6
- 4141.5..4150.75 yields 0.3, 11.1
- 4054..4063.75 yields 0.1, 11.5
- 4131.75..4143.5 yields -0.3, 11.8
